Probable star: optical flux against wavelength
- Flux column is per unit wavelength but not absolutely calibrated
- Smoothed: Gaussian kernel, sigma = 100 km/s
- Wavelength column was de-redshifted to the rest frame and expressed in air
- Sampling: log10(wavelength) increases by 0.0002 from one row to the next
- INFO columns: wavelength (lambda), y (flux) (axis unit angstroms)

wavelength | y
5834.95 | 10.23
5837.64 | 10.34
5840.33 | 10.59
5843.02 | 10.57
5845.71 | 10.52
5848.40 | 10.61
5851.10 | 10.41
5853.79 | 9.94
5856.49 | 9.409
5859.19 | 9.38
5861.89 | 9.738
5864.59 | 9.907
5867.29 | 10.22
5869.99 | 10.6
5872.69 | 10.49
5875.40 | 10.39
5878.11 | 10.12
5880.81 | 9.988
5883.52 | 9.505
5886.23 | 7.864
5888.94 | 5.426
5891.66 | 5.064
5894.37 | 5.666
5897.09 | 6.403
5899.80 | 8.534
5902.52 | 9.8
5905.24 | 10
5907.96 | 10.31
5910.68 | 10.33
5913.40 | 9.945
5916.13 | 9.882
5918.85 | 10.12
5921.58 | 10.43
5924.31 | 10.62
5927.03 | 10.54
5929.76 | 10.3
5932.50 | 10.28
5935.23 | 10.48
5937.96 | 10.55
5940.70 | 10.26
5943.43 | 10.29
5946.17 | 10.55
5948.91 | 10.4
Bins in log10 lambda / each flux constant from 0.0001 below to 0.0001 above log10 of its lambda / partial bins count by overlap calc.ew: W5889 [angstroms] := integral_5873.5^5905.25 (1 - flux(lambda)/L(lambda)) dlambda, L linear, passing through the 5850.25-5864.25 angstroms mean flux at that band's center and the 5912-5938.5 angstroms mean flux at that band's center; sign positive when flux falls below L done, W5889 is 5.8 angstroms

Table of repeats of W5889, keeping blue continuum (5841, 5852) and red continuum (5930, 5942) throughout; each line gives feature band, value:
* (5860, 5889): 2.3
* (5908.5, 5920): 0.4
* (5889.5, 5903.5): 4.7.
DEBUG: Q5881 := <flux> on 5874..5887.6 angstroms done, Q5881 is 9.57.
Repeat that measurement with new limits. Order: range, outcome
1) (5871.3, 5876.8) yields 10.4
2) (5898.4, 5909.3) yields 9.65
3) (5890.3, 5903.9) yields 7.1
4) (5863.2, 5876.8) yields 10.3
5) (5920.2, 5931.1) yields 10.5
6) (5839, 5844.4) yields 10.6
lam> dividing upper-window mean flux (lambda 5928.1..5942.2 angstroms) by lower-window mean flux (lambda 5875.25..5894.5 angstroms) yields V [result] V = 1.30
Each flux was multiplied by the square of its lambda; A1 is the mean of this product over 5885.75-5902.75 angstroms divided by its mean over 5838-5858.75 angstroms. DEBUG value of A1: 0.67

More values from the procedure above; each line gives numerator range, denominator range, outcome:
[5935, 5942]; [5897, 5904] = 1.23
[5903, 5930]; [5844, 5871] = 1.04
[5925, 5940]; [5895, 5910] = 1.18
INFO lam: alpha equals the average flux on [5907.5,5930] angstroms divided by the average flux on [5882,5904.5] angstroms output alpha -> 1.4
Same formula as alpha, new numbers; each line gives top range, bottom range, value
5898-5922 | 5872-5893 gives 1.15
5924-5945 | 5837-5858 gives 1.01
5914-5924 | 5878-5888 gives 1.12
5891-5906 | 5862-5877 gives 0.74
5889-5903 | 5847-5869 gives 0.68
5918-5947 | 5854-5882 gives 1.04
